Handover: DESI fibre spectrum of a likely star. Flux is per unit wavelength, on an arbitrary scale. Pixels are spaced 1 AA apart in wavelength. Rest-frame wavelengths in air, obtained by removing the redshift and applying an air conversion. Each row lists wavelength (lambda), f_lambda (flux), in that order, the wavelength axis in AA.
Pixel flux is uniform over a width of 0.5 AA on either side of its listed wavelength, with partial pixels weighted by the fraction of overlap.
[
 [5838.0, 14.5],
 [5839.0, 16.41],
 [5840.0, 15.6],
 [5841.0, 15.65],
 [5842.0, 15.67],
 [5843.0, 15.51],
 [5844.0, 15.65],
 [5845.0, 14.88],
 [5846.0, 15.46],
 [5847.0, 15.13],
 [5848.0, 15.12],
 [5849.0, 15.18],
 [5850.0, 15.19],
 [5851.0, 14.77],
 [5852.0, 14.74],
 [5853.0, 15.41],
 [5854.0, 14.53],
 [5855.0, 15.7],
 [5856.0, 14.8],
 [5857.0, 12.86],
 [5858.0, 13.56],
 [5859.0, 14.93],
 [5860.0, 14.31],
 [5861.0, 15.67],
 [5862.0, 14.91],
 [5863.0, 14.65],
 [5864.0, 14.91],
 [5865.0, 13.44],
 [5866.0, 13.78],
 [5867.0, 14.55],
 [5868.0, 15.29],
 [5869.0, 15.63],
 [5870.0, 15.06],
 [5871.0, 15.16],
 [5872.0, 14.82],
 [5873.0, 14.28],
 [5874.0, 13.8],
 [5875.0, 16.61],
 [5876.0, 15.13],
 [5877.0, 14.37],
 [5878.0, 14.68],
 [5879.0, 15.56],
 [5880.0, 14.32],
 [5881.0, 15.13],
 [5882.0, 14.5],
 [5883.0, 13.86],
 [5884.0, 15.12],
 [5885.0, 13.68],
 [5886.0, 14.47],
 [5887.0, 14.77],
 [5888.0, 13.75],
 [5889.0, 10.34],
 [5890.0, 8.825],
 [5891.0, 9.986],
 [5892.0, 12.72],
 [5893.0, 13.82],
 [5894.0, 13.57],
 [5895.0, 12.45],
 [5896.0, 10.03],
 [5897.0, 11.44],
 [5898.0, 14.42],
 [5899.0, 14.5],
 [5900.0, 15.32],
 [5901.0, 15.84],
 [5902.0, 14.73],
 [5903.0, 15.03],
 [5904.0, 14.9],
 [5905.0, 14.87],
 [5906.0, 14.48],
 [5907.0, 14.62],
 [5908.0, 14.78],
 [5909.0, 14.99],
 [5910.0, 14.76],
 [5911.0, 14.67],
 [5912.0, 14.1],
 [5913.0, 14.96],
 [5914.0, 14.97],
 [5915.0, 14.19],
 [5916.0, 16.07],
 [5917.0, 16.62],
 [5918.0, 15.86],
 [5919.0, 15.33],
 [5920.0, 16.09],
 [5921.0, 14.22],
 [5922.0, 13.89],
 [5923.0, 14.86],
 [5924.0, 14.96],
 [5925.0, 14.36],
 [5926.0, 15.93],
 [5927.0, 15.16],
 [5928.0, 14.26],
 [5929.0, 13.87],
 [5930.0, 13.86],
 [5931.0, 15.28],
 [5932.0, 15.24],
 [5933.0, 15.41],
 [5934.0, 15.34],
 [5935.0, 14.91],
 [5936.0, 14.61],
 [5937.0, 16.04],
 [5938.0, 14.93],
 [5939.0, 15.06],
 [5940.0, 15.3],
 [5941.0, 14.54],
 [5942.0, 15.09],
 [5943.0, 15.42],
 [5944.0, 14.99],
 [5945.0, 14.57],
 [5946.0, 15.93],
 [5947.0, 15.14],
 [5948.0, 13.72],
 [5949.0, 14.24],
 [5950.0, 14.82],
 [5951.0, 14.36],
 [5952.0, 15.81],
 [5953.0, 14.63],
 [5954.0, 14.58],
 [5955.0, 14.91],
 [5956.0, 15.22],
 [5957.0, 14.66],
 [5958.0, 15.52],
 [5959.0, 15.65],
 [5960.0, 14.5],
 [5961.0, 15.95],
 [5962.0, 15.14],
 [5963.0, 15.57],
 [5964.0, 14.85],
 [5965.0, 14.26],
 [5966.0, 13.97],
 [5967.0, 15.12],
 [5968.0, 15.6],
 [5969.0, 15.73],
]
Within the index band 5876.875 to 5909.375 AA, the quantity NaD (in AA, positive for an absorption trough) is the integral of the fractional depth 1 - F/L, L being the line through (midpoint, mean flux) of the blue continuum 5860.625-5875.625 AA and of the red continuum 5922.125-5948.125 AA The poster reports 2.3 AA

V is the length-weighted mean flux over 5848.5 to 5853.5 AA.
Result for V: 15.1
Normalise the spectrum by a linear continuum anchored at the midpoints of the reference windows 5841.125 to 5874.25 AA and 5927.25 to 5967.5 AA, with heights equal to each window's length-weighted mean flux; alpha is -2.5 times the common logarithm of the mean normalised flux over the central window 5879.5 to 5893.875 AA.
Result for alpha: 0.126 mag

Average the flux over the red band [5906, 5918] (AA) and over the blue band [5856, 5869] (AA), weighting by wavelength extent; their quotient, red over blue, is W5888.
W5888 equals 1.04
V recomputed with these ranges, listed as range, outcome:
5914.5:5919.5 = 15.6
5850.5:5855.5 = 15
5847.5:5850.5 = 15.2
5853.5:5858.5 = 14.3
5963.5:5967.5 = 14.5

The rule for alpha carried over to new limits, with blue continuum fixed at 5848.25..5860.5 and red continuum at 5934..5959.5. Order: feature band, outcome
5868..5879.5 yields -0.020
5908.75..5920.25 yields -0.023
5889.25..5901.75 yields 0.164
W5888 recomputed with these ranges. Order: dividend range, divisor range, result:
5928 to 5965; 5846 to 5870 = 1.01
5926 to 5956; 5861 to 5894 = 1.06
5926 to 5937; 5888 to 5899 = 1.24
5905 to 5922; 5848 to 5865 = 1.02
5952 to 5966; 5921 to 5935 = 1.02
